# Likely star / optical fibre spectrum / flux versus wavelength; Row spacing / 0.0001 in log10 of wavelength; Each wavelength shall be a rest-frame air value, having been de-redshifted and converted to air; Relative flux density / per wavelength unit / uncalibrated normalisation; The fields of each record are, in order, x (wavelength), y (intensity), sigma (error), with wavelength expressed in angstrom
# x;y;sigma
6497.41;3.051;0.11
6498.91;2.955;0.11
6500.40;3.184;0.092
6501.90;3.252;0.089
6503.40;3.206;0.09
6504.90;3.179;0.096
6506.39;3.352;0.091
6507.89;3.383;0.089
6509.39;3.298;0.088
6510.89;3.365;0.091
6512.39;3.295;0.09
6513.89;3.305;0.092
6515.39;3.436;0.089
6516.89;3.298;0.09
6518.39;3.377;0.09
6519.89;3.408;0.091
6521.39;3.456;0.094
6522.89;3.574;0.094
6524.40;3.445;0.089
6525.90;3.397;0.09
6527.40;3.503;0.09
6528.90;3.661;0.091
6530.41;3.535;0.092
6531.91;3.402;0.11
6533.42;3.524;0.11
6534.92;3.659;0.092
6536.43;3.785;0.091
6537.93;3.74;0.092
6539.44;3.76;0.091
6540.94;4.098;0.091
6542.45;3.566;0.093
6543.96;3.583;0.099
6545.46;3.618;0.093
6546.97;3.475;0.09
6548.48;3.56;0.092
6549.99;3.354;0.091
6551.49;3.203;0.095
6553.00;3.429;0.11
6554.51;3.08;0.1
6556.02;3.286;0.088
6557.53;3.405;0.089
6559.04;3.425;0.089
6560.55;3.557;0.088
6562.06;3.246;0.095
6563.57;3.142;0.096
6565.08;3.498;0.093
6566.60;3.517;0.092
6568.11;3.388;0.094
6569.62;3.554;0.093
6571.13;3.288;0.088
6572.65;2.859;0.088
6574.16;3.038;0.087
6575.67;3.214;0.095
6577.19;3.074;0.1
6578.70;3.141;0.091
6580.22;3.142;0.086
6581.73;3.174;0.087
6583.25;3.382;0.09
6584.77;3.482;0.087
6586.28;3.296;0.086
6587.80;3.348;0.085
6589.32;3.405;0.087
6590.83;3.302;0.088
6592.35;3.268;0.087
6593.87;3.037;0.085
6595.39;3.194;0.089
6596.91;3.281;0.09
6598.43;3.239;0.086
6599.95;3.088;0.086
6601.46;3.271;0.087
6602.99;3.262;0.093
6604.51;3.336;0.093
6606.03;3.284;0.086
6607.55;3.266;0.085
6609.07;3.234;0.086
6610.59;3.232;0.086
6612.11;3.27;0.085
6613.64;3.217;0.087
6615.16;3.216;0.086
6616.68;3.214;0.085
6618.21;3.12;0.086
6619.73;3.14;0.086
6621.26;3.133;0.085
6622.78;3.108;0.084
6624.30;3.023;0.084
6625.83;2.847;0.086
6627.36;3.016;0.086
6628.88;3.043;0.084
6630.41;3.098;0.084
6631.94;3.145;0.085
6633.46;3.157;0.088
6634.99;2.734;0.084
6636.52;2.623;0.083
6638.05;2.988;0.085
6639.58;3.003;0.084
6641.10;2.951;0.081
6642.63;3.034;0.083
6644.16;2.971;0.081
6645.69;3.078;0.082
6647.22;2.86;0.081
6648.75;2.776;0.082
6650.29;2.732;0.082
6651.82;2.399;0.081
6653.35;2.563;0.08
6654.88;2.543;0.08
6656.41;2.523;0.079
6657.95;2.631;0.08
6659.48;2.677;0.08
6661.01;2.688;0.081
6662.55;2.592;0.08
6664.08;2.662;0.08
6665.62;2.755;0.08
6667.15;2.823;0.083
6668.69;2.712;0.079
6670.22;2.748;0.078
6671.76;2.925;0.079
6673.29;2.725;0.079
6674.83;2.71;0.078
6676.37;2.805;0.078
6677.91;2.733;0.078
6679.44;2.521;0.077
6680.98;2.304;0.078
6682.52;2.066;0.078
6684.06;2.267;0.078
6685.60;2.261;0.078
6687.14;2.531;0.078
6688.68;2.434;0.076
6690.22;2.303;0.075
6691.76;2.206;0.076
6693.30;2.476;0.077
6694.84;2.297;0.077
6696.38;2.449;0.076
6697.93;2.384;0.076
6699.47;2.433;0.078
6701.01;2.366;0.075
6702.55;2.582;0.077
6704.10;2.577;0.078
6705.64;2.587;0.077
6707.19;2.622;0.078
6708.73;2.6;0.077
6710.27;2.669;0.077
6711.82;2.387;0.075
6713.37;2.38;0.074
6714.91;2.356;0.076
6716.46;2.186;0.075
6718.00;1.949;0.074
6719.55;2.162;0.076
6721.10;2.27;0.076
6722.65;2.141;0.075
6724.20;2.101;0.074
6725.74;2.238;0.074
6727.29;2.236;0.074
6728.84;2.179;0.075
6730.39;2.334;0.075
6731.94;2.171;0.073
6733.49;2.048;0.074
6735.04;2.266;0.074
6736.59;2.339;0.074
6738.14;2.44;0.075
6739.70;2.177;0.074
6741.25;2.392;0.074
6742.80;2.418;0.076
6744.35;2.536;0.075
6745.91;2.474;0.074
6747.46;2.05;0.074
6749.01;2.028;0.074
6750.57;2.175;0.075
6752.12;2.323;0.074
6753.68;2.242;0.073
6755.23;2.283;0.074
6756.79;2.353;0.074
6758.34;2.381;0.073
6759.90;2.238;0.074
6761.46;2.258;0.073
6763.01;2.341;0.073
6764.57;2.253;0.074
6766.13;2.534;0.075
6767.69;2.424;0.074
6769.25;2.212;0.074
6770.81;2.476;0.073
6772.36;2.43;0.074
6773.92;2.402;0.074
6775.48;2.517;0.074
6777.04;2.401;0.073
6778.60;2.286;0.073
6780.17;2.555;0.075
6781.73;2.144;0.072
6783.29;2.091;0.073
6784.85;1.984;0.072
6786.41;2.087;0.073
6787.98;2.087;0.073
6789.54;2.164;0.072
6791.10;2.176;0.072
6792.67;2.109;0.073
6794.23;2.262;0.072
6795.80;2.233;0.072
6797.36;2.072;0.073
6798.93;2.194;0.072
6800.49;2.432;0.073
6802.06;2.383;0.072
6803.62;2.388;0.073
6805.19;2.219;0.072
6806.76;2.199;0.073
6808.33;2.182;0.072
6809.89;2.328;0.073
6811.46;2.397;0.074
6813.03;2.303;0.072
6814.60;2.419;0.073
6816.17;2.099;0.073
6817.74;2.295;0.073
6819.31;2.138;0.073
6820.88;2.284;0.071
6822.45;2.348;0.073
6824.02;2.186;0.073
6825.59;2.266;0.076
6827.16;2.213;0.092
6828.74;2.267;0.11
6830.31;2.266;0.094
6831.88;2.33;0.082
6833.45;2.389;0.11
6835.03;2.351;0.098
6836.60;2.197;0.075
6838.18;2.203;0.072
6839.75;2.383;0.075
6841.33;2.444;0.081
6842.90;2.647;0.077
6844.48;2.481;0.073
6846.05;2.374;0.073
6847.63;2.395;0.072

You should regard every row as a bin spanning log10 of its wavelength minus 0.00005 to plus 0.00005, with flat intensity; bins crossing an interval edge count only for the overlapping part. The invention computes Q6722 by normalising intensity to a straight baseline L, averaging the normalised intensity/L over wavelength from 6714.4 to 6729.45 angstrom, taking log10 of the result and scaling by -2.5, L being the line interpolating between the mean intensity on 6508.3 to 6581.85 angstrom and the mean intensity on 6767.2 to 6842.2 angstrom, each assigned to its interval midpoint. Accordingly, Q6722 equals 0.208 mag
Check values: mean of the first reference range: 3.41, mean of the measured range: 2.18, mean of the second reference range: 2.28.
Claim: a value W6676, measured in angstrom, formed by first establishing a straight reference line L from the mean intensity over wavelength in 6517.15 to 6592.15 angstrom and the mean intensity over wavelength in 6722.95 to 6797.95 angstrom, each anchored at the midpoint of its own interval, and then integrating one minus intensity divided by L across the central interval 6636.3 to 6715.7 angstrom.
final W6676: 4.02 angstrom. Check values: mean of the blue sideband 3.41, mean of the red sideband 2.27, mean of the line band 2.6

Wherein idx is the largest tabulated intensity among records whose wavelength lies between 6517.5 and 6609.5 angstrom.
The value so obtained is 4.098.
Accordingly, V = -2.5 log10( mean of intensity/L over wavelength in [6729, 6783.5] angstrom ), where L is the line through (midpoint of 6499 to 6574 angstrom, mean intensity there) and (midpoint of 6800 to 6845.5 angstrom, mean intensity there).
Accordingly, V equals 0.11 mag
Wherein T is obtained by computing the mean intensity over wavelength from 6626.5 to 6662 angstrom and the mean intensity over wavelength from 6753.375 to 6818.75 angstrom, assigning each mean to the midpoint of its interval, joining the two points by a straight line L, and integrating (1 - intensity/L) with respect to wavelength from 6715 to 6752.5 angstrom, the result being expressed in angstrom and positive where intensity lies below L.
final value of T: 3.7 angstrom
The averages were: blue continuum 2.83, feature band 2.24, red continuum 2.28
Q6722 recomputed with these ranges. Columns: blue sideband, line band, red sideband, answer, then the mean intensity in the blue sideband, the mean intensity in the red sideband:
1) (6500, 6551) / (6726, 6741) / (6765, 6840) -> 0.147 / 3.47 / 2.28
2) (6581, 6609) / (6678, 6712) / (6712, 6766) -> 0.059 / 3.27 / 2.26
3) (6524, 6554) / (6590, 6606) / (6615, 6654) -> -0.015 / 3.56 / 2.96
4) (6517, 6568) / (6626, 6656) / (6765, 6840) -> 0.057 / 3.49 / 2.28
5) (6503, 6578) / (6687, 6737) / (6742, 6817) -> 0.116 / 3.42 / 2.28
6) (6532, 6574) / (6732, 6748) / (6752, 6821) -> 0.091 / 3.46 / 2.28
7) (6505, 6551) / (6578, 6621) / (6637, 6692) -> -0.064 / 3.5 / 2.66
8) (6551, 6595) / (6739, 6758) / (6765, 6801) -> 0.067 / 3.28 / 2.27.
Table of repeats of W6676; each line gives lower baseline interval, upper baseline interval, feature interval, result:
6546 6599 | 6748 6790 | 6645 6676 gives 1.5 angstrom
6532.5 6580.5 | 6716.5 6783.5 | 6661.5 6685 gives 1.0 angstrom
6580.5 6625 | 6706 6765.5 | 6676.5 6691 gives 1.4 angstrom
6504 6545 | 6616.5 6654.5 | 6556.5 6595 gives -0.5 angstrom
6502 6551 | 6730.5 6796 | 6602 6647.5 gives -1.6 angstrom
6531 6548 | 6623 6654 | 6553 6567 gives 0.6 angstrom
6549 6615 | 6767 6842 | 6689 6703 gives 1.9 angstrom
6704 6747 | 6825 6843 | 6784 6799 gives 1.2 angstrom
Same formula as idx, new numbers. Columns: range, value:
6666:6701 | 2.925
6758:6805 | 2.555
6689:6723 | 2.669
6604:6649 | 3.336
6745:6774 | 2.534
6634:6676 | 3.078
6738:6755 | 2.536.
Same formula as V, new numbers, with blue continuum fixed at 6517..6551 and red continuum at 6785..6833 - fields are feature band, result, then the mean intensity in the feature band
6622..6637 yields 0.04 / 2.99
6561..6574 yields 0.03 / 3.3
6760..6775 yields 0.03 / 2.37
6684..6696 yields 0.19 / 2.36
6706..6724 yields 0.16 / 2.34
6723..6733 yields 0.19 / 2.2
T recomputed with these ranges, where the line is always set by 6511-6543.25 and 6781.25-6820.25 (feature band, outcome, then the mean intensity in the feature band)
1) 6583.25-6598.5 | -0.32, 3.29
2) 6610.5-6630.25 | -0.21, 3.12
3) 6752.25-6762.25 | 0.54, 2.3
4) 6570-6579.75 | 0.53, 3.12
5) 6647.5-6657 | 1.06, 2.6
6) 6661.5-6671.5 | 0.47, 2.72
